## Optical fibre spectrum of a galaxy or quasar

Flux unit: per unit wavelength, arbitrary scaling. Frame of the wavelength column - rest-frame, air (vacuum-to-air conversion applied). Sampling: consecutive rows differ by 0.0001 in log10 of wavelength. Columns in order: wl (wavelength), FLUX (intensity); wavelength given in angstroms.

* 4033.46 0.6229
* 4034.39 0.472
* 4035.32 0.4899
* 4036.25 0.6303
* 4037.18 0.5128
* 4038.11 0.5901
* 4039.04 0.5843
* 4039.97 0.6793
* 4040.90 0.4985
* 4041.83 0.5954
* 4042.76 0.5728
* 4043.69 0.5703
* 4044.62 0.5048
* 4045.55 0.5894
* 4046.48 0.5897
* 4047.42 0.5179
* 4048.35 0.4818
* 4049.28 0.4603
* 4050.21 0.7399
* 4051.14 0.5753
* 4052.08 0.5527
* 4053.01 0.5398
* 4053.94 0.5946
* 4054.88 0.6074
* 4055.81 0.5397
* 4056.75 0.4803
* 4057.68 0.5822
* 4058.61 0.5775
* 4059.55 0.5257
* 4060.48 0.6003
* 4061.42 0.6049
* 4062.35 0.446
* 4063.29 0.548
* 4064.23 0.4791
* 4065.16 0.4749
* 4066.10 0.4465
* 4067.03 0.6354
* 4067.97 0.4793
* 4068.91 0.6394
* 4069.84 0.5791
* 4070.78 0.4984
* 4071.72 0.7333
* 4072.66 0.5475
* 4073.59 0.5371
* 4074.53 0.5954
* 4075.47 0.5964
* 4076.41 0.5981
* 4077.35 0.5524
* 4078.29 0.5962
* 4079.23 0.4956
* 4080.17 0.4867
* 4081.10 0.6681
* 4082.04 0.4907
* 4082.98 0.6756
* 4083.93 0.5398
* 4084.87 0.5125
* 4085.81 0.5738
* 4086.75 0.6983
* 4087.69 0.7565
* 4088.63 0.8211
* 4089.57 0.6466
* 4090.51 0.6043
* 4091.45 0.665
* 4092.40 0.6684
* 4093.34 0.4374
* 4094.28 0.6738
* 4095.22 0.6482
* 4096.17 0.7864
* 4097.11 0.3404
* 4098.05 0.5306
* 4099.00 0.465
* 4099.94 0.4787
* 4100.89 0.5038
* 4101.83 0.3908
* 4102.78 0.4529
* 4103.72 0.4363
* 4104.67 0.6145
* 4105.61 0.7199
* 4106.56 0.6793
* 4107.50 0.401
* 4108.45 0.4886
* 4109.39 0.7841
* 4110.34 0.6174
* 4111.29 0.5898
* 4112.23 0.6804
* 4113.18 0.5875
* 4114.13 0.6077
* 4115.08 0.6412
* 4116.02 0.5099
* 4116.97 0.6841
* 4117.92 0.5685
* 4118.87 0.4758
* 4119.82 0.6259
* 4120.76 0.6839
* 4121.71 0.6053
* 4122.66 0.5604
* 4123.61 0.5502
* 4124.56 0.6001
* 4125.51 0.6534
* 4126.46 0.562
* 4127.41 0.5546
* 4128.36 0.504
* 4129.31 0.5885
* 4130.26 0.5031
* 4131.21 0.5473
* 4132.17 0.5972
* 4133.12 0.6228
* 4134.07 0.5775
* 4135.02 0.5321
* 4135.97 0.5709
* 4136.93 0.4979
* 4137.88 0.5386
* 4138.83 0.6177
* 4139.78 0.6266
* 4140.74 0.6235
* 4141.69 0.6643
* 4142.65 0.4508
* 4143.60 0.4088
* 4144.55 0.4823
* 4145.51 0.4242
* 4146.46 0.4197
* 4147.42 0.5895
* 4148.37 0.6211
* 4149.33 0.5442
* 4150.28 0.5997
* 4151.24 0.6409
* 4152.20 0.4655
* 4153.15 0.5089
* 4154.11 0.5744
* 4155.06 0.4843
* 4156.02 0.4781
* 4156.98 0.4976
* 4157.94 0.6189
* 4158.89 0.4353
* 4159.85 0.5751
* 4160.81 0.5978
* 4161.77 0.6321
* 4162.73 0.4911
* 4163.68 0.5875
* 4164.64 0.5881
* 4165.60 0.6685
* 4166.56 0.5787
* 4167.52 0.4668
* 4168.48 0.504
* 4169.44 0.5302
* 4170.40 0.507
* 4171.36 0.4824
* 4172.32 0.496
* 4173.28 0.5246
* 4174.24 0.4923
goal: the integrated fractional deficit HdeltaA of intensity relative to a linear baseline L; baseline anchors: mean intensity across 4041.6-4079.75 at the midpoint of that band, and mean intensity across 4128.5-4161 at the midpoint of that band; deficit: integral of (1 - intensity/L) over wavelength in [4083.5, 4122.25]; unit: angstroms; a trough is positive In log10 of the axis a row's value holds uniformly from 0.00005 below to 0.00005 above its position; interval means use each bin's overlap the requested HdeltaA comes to -2.8 angstroms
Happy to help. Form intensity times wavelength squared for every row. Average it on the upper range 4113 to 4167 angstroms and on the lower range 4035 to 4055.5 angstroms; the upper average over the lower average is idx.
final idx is 1.04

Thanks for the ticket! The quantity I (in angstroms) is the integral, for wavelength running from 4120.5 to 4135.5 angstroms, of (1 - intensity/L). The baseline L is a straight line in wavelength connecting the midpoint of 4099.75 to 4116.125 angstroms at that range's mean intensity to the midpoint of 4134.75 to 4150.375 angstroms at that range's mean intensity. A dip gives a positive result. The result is -0.6 angstroms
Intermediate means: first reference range 0.569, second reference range 0.541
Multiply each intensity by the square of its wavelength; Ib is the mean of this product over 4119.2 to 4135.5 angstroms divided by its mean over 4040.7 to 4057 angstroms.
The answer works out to 1.08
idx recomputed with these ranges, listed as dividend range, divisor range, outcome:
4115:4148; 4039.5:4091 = 1.01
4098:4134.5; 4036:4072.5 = 1.05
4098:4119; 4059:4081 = 1.04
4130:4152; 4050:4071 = 1.04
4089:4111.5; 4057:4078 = 1.04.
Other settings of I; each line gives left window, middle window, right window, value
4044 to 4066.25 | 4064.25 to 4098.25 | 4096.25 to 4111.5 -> -3.0 angstroms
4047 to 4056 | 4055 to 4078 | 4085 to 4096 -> 1.6 angstroms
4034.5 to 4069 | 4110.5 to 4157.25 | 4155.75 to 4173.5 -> -1.6 angstroms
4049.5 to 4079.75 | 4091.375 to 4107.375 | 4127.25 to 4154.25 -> 0.1 angstroms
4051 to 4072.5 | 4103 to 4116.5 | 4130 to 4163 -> -1.1 angstroms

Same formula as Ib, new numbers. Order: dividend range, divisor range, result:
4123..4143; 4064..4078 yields 1.05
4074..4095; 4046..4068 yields 1.13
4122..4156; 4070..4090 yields 0.94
